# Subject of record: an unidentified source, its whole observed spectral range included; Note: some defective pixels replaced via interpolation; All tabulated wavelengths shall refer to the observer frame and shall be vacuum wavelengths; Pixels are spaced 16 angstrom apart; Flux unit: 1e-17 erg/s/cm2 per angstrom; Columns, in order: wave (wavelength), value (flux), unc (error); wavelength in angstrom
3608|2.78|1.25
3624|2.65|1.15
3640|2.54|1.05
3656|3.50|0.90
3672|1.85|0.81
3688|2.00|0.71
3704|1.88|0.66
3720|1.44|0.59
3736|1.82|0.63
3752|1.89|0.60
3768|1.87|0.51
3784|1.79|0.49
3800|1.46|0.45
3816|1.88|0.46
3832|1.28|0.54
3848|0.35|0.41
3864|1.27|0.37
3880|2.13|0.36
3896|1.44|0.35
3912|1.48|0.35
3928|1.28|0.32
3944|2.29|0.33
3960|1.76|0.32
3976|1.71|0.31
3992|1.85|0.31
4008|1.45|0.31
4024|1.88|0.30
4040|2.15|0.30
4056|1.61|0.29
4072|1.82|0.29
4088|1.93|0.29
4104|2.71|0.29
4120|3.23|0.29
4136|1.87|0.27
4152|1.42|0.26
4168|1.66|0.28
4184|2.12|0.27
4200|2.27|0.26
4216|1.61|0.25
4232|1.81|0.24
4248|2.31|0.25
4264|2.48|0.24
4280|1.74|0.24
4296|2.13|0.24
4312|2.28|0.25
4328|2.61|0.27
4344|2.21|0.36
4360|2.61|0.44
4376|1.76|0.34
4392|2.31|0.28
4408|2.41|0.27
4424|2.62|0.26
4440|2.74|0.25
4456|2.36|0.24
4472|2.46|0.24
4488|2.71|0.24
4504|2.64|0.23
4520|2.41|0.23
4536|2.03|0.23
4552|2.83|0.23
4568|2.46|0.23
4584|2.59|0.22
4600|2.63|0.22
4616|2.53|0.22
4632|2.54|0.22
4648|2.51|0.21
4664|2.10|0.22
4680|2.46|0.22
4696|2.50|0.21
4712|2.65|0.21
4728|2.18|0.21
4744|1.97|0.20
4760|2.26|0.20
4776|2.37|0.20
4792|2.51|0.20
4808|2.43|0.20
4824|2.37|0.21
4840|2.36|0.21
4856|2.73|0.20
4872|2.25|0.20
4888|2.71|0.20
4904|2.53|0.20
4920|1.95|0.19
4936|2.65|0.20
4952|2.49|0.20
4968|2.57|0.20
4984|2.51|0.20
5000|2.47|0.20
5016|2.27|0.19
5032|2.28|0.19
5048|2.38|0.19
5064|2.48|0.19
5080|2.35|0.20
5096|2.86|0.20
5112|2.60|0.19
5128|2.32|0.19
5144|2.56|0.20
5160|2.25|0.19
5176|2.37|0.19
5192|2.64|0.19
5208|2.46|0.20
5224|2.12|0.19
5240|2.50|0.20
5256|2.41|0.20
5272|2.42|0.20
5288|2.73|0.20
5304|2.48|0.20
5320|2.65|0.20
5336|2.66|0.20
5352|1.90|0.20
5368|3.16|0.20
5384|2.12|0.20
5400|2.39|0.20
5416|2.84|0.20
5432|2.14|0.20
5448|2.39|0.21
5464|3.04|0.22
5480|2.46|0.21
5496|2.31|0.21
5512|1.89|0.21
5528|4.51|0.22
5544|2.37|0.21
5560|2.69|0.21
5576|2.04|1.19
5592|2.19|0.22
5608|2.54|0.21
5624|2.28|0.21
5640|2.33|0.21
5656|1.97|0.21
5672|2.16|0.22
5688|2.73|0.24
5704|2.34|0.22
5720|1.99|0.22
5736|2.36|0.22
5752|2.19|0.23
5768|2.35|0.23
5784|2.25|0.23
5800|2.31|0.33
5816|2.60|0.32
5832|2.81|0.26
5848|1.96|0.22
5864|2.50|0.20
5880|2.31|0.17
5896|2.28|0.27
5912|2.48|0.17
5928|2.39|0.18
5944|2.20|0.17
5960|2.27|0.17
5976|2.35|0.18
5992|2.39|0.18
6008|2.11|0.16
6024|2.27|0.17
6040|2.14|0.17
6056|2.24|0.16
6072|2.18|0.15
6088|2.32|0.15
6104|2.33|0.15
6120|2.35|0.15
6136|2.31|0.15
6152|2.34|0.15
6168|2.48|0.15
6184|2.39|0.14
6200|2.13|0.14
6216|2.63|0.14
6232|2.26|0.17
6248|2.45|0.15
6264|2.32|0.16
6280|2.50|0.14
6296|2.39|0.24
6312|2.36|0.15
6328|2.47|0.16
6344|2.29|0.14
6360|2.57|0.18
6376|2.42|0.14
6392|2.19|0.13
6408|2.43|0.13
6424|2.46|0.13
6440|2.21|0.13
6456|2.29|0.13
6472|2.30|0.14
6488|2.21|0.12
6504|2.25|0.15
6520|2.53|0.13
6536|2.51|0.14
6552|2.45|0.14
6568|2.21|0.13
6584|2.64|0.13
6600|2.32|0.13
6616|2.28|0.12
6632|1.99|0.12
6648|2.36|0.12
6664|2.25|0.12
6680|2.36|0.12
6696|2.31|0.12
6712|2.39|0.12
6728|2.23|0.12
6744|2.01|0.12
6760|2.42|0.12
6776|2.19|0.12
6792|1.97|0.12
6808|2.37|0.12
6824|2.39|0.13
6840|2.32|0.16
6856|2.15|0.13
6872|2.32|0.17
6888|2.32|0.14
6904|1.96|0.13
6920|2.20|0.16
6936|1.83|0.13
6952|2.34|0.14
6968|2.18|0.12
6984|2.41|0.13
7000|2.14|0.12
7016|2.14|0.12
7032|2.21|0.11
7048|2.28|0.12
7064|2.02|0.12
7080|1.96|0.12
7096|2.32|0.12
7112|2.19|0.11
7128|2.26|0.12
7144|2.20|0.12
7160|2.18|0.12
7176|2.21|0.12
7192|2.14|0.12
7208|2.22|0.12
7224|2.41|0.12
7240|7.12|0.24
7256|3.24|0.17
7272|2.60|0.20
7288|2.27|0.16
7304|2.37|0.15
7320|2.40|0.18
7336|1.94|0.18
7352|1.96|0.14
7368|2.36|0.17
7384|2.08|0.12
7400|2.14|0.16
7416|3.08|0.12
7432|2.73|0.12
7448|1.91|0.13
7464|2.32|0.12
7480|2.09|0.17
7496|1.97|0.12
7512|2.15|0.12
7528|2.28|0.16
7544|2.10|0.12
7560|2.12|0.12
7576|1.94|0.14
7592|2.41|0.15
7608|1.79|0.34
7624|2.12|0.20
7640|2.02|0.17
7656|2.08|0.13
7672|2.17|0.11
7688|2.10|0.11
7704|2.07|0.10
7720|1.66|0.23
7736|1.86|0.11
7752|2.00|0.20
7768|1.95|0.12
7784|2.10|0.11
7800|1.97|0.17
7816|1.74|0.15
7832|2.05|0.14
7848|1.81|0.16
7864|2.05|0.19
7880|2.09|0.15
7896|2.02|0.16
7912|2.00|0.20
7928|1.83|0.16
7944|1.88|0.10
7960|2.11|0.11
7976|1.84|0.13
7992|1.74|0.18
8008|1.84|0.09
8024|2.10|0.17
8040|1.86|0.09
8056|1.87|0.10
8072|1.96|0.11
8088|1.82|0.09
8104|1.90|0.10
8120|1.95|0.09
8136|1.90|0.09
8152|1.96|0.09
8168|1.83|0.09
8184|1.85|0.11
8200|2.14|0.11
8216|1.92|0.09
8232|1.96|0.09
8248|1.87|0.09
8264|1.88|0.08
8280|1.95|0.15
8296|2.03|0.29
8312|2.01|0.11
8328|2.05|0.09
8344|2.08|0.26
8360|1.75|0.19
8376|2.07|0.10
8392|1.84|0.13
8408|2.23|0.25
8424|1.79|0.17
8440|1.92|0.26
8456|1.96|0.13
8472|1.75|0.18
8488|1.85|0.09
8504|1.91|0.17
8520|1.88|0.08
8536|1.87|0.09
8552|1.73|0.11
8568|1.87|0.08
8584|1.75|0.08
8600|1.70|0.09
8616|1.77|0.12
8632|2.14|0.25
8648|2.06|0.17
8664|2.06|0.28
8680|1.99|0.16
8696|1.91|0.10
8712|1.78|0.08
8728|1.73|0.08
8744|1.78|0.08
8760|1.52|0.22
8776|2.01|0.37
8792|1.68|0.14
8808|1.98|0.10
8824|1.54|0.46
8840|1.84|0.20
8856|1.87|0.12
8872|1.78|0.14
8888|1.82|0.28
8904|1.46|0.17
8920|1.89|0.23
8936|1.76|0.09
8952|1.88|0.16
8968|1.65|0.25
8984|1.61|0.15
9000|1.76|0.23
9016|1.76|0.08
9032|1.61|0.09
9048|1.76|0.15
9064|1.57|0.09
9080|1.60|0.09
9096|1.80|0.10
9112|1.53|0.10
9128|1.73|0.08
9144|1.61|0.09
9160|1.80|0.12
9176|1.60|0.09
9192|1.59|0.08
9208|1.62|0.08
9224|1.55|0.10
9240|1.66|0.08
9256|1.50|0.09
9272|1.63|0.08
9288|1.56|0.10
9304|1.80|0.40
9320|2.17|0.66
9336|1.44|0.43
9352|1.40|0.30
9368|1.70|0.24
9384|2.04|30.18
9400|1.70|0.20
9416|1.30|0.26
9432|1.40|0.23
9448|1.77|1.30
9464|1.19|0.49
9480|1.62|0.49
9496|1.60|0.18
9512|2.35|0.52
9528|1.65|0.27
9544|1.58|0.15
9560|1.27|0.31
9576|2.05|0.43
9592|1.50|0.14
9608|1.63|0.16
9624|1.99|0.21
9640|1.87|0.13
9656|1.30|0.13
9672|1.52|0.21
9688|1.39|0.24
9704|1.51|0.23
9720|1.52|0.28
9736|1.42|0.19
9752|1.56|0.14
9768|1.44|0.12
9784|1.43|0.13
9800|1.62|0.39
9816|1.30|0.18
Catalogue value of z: 0.103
